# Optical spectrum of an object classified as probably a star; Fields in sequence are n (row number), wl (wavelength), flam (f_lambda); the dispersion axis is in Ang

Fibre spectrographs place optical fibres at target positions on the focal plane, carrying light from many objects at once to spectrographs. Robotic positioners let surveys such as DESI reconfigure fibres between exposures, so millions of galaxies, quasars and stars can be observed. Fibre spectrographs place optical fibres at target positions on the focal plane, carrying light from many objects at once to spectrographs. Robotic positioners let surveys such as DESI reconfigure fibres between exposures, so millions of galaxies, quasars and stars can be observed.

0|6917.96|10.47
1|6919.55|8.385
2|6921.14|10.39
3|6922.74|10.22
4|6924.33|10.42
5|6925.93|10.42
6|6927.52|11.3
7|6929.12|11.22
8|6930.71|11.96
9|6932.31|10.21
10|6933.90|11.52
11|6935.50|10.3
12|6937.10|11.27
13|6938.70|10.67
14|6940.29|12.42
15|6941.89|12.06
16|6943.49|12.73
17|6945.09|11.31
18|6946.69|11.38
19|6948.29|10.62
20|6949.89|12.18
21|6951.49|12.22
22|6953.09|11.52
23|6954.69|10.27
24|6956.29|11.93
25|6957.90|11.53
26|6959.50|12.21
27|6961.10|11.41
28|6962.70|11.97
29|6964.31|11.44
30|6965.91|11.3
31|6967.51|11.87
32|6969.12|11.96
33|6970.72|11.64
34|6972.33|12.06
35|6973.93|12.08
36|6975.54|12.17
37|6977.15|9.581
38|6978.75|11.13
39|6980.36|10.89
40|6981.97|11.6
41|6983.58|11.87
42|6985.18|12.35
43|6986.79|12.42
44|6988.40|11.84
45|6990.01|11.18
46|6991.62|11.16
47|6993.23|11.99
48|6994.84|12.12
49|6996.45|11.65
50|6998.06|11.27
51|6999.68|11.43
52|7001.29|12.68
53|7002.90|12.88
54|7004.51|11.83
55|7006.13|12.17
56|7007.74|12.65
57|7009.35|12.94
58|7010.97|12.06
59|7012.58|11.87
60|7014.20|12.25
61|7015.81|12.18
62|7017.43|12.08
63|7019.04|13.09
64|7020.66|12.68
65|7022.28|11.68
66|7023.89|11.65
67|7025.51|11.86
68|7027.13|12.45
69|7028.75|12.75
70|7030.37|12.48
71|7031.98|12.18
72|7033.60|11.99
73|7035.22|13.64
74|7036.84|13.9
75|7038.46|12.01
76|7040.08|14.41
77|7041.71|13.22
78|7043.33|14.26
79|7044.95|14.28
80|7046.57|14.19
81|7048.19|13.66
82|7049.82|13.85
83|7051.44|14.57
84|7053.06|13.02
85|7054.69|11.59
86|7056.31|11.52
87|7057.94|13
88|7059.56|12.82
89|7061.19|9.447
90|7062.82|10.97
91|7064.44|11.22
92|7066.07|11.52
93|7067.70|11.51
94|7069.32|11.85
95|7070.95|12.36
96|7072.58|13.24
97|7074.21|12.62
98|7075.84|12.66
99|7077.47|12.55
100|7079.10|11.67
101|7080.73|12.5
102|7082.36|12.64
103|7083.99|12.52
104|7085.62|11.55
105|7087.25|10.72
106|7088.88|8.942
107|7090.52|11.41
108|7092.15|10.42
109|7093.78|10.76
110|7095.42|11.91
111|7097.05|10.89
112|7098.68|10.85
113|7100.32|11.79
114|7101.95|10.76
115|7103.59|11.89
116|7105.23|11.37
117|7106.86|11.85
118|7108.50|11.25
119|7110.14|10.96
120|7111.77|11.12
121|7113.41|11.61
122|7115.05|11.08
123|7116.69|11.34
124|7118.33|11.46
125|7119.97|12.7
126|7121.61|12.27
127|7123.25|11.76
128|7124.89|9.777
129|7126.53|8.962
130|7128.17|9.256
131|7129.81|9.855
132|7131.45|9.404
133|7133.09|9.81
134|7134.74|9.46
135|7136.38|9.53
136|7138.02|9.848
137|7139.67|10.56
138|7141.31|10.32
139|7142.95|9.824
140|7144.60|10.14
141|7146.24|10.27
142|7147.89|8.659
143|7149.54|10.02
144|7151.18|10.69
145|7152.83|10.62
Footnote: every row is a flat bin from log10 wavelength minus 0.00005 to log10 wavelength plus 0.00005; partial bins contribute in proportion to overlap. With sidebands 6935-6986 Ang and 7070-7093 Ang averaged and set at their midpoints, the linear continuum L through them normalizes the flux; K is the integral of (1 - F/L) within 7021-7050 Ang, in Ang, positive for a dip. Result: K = -3.13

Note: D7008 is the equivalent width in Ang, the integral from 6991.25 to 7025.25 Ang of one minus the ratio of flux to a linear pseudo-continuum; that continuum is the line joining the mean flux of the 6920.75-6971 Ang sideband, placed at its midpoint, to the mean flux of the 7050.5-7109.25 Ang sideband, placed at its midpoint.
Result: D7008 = -1.7 Ang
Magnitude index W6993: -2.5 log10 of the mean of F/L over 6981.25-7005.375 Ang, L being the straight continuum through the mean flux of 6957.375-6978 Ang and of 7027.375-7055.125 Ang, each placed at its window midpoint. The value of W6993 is 0.030 mag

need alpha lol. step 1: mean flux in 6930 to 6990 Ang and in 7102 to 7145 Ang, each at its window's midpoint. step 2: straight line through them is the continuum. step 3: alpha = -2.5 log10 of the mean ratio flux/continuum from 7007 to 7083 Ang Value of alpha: -0.13 mag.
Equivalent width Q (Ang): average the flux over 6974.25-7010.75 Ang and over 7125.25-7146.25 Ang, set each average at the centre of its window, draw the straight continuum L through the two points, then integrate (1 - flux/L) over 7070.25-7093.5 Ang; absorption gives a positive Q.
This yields -2.8 Ang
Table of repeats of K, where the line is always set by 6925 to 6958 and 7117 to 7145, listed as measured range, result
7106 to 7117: -0.9 Ang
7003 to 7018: -1.7 Ang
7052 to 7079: -3.4 Ang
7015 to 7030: -1.9 Ang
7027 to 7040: -2.3 Ang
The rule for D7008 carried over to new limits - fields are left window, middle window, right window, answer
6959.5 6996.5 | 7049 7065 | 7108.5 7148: -1.72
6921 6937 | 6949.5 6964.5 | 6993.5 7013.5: -0.46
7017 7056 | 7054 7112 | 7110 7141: 0.61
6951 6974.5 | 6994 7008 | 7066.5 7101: -0.44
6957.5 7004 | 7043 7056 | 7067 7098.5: -2.07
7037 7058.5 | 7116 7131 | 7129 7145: -0.53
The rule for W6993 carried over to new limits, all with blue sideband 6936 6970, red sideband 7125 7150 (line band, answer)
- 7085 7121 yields -0.116 mag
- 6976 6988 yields -0.012 mag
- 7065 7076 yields -0.172 mag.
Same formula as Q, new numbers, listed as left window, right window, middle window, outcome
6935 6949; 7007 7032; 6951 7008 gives 0.7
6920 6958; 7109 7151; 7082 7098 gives -0.8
